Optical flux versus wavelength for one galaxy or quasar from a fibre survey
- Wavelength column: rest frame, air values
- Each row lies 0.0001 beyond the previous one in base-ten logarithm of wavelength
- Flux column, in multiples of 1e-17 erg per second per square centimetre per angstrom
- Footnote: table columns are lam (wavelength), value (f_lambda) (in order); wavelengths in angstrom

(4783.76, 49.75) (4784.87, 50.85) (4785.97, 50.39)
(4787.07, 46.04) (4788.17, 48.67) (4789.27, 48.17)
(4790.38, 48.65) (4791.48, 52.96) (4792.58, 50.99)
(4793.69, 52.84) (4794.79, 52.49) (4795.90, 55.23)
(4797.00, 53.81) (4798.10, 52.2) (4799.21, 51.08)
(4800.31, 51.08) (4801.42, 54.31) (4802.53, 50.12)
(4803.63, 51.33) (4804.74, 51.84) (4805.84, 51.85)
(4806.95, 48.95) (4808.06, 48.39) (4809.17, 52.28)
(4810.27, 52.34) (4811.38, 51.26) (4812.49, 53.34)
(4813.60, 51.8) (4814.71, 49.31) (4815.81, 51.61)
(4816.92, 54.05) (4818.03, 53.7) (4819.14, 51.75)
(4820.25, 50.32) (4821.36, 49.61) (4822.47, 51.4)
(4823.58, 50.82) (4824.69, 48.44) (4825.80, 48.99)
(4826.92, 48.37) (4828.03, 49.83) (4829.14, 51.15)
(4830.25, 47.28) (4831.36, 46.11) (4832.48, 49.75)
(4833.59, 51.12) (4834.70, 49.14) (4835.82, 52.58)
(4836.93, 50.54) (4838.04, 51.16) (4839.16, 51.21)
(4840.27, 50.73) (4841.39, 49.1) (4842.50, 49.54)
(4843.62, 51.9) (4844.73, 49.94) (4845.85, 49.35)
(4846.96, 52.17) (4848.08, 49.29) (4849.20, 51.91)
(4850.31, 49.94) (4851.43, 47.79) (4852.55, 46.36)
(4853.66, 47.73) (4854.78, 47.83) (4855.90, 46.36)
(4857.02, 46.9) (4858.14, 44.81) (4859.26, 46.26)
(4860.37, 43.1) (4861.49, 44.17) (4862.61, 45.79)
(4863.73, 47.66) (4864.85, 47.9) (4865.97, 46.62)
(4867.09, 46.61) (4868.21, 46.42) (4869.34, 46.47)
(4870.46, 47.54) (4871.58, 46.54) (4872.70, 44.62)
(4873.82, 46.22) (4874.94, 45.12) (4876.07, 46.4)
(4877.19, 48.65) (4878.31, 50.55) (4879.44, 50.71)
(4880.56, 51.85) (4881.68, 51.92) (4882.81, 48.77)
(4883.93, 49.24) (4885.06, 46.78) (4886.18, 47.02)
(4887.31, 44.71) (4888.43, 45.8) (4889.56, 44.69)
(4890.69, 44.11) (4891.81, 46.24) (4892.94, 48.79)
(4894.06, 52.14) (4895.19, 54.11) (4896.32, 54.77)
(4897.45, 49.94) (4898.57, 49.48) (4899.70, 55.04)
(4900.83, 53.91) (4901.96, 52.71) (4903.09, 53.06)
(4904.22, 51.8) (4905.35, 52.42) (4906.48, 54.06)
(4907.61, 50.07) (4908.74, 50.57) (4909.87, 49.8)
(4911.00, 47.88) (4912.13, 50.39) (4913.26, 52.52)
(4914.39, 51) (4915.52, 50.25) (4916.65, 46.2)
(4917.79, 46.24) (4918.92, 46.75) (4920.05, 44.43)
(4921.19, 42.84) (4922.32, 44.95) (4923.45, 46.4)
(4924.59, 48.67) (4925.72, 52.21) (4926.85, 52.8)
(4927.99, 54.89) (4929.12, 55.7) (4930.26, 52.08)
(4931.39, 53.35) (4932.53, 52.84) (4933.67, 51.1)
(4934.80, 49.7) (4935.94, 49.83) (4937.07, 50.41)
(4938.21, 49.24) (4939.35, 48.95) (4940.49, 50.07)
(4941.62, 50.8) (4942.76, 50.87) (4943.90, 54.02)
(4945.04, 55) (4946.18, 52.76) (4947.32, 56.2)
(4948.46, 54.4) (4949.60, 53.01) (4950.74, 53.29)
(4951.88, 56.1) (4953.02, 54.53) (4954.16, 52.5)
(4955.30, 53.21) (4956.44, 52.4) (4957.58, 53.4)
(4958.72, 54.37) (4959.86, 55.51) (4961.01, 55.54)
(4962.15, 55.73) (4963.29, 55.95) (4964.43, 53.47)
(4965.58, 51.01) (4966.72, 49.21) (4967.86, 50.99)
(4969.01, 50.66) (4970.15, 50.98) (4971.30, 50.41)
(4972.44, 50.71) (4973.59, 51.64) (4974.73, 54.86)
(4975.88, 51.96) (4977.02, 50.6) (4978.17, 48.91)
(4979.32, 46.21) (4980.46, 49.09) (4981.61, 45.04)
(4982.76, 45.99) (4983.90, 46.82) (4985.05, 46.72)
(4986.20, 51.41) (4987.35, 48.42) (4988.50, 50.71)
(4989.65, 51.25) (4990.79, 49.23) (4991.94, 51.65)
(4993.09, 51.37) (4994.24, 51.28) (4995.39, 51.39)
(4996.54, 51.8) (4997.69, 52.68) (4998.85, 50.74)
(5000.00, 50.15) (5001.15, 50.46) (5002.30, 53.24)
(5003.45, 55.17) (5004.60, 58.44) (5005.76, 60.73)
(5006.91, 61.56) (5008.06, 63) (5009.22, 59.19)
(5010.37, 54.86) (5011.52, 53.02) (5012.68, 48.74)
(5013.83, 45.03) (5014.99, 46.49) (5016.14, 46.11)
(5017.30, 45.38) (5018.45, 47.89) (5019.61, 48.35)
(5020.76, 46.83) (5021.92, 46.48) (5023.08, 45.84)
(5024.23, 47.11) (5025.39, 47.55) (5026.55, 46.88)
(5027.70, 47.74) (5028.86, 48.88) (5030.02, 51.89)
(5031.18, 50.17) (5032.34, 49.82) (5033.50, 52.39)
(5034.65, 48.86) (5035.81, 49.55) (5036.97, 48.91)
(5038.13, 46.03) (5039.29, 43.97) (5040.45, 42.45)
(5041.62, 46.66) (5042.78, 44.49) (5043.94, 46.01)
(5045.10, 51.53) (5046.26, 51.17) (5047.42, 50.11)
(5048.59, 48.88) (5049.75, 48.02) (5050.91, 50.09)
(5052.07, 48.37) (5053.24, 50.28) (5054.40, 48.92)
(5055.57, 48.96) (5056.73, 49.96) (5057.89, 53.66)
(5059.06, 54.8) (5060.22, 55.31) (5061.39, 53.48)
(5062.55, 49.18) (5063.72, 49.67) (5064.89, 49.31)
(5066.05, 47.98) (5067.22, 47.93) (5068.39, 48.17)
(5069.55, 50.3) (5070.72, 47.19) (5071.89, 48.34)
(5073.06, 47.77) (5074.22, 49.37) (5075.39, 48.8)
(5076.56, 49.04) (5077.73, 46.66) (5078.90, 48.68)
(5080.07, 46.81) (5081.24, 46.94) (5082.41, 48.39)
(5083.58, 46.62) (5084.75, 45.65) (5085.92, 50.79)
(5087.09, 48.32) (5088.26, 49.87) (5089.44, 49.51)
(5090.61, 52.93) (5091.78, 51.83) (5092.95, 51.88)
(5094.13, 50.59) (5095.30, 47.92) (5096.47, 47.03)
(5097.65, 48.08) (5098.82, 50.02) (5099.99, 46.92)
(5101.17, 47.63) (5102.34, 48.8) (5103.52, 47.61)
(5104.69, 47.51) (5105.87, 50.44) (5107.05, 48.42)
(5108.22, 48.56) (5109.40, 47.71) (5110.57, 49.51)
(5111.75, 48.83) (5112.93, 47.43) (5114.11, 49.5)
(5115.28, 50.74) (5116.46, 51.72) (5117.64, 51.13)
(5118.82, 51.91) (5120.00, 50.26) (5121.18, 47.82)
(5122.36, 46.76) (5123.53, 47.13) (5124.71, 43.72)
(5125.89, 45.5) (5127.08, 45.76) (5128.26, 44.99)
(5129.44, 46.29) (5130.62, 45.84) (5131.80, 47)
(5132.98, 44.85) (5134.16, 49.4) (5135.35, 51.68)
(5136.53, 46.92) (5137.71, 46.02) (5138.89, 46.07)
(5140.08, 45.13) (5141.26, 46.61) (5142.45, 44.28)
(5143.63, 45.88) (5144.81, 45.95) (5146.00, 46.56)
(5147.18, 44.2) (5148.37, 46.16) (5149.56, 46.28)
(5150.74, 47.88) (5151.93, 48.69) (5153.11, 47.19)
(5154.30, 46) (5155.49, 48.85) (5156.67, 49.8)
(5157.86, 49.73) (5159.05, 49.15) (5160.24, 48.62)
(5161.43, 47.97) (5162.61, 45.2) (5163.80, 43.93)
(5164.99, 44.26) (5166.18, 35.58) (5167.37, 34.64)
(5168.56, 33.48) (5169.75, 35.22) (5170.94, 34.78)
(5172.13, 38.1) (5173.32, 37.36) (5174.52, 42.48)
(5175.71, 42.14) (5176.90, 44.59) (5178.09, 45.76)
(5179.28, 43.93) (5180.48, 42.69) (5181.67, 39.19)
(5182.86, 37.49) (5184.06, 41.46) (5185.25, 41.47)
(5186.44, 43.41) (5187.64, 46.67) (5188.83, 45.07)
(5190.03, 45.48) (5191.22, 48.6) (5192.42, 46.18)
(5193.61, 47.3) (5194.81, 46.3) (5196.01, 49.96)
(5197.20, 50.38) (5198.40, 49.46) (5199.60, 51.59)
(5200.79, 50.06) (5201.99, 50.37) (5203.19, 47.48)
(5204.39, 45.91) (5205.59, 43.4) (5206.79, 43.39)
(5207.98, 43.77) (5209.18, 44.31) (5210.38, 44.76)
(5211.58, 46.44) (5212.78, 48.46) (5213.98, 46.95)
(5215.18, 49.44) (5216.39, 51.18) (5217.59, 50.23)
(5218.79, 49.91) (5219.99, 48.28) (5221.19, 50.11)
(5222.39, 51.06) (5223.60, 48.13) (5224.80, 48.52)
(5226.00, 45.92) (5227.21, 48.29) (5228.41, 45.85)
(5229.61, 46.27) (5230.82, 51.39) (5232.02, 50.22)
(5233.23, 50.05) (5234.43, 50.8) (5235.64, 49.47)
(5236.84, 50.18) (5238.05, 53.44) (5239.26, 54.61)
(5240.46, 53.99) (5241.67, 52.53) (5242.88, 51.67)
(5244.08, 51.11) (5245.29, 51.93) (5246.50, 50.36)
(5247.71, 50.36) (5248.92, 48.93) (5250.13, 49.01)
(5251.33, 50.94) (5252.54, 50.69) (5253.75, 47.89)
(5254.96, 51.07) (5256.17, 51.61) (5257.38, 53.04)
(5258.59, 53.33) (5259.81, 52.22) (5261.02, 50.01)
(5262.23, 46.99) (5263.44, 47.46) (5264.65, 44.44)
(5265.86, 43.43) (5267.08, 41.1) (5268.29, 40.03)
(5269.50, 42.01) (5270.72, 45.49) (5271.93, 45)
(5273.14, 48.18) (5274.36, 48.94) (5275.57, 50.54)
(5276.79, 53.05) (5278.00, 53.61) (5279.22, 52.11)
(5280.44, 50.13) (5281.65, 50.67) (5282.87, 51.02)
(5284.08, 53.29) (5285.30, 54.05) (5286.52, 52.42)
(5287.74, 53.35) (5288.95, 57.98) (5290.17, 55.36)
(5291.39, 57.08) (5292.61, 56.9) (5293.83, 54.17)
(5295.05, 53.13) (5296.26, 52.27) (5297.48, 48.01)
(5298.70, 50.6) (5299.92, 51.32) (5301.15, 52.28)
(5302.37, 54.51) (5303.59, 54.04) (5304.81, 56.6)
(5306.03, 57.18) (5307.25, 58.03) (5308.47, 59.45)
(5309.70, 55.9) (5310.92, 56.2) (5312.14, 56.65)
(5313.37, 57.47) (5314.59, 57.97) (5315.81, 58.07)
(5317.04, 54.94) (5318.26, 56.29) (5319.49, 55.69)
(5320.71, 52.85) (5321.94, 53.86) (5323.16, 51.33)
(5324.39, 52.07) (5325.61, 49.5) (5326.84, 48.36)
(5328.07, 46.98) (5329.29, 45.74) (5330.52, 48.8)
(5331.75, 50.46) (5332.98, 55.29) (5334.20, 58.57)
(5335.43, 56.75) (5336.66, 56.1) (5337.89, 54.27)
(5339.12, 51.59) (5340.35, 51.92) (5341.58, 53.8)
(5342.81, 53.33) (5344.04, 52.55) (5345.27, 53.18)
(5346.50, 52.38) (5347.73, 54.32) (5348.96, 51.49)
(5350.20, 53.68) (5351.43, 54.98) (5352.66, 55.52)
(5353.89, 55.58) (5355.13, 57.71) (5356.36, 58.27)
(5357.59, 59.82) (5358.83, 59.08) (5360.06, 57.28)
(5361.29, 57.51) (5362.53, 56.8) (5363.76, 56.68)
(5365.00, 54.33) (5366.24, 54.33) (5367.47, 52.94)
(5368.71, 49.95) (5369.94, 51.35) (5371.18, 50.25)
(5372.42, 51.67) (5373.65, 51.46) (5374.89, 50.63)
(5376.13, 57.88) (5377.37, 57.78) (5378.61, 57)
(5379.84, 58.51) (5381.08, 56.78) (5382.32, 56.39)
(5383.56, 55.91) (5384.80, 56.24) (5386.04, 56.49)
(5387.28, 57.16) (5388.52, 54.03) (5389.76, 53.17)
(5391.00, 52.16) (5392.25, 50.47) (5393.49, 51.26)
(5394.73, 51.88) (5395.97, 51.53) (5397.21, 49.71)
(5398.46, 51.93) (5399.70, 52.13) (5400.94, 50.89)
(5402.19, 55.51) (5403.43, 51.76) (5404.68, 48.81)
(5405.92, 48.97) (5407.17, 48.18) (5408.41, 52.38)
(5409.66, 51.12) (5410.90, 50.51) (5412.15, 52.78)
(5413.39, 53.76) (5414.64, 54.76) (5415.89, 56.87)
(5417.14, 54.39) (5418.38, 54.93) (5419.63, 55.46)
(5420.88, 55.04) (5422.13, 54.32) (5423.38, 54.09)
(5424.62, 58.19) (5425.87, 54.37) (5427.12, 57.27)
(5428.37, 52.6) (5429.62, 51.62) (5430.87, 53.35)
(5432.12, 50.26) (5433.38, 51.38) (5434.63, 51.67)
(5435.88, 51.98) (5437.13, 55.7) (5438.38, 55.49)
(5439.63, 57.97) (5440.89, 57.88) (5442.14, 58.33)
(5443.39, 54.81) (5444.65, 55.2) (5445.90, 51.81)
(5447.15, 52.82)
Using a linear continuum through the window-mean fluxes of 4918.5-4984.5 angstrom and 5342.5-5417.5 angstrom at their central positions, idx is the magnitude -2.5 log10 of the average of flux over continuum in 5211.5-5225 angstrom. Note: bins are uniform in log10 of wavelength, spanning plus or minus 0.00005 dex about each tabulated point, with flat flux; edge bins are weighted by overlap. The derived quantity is 0.08 mag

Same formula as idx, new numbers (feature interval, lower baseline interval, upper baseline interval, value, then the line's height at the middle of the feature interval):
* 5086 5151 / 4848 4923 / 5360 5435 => 0.061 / 50.8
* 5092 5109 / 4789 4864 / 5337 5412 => 0.069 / 51.9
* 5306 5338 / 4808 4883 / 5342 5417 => -0.017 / 53.3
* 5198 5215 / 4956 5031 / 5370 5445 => 0.120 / 52.4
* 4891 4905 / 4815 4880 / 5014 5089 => -0.065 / 48.7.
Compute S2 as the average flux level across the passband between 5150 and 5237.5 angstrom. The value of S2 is 45.9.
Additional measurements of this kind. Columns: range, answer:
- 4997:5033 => 51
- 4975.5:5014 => 51.8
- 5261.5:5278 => 46.2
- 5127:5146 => 46.4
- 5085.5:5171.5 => 47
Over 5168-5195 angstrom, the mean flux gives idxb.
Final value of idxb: 42.1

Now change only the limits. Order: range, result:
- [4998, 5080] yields 49.8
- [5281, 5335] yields 53.8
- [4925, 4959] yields 52.6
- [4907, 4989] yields 50.9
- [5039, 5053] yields 47.8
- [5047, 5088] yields 49.2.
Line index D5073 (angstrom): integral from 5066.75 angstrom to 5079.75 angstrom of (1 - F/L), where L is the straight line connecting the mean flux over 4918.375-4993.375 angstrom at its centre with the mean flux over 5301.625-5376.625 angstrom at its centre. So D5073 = 0.9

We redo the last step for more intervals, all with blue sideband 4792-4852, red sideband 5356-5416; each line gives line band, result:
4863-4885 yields 1.4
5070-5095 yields 1.6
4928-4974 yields -0.9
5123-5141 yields 2.1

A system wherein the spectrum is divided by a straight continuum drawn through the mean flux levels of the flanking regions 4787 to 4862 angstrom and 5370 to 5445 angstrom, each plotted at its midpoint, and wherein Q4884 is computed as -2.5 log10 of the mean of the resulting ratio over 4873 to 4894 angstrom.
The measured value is 0.06 mag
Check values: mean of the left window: 50.1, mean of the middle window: 47.7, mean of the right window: 53.7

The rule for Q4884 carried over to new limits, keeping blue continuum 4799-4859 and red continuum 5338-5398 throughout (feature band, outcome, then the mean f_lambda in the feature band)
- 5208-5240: 0.091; 48.9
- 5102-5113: 0.082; 48.5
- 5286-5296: -0.025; 55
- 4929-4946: -0.011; 51.5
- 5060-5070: 0.043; 50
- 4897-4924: 0.023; 49.7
